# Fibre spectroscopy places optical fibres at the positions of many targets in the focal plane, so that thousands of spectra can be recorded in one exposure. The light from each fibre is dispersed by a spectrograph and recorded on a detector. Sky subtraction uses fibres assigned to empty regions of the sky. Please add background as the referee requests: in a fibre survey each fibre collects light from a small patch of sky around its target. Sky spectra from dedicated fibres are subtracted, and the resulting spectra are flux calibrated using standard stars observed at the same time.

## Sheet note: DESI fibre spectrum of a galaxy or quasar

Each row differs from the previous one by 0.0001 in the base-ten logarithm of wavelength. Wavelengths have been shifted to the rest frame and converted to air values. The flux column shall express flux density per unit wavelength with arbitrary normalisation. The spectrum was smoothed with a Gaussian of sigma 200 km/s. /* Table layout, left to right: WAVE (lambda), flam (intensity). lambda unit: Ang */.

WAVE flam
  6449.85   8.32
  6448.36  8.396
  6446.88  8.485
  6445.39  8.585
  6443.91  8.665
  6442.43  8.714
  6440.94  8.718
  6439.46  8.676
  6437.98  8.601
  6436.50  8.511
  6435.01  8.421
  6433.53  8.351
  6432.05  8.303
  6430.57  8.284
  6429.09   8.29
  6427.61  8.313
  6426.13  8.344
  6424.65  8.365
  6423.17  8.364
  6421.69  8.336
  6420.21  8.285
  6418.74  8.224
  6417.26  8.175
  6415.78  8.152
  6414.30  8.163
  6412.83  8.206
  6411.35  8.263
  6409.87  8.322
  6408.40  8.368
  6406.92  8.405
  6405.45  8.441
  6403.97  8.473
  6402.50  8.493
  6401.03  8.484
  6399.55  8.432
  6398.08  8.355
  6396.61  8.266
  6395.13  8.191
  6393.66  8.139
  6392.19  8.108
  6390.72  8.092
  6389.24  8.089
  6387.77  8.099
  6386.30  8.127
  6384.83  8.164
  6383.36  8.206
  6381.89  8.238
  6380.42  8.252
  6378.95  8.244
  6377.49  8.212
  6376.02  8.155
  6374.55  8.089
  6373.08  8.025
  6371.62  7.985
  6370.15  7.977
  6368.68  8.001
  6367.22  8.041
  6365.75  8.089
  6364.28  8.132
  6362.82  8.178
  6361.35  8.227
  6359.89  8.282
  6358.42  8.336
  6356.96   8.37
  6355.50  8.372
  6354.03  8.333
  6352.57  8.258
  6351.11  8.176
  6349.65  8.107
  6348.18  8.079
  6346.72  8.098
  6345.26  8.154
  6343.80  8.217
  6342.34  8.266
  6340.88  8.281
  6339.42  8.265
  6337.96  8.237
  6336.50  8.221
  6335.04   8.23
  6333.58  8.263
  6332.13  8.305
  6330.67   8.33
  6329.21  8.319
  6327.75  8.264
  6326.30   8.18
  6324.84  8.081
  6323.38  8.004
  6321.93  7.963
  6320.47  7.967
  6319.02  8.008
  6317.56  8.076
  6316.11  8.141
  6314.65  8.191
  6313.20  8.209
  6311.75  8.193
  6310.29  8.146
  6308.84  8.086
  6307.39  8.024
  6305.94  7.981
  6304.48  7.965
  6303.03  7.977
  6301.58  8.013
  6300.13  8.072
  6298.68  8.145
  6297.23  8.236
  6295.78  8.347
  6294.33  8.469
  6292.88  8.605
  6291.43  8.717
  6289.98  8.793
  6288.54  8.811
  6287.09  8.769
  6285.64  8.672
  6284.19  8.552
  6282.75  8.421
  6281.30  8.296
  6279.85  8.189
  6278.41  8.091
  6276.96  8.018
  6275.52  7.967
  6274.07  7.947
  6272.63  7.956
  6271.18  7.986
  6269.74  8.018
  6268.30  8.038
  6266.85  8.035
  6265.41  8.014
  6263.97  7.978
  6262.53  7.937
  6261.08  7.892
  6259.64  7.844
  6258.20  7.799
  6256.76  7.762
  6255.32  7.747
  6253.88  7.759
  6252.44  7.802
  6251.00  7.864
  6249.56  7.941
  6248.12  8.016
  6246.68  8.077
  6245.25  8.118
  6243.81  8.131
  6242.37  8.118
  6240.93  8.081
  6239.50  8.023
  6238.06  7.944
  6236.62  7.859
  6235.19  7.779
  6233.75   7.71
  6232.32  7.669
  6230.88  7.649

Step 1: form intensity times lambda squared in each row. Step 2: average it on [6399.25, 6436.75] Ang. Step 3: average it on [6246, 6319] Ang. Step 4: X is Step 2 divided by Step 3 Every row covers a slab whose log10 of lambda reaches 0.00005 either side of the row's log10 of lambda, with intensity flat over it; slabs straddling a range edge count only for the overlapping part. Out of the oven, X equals 1.1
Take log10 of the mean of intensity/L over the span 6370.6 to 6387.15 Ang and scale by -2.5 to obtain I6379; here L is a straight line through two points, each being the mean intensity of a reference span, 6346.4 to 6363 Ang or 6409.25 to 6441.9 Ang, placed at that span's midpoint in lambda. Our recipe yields 0.02 mag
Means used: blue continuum 8.24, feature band 8.15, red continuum 8.35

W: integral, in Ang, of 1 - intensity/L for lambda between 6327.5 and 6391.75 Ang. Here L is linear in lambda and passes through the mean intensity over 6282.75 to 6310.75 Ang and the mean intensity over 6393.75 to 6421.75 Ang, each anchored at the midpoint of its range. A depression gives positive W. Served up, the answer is 1.05 Ang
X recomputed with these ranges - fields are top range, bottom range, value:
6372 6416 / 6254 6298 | 1.04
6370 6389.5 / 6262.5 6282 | 1.05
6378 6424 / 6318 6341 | 1.03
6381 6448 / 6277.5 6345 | 1.04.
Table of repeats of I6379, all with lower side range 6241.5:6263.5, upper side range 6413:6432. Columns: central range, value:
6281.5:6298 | -0.08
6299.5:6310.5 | 0.00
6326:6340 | -0.02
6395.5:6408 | -0.02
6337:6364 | -0.01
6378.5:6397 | 0.01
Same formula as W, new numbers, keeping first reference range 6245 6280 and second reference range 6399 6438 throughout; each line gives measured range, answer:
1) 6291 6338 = -0.6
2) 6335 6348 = -0.1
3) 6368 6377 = 0.2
